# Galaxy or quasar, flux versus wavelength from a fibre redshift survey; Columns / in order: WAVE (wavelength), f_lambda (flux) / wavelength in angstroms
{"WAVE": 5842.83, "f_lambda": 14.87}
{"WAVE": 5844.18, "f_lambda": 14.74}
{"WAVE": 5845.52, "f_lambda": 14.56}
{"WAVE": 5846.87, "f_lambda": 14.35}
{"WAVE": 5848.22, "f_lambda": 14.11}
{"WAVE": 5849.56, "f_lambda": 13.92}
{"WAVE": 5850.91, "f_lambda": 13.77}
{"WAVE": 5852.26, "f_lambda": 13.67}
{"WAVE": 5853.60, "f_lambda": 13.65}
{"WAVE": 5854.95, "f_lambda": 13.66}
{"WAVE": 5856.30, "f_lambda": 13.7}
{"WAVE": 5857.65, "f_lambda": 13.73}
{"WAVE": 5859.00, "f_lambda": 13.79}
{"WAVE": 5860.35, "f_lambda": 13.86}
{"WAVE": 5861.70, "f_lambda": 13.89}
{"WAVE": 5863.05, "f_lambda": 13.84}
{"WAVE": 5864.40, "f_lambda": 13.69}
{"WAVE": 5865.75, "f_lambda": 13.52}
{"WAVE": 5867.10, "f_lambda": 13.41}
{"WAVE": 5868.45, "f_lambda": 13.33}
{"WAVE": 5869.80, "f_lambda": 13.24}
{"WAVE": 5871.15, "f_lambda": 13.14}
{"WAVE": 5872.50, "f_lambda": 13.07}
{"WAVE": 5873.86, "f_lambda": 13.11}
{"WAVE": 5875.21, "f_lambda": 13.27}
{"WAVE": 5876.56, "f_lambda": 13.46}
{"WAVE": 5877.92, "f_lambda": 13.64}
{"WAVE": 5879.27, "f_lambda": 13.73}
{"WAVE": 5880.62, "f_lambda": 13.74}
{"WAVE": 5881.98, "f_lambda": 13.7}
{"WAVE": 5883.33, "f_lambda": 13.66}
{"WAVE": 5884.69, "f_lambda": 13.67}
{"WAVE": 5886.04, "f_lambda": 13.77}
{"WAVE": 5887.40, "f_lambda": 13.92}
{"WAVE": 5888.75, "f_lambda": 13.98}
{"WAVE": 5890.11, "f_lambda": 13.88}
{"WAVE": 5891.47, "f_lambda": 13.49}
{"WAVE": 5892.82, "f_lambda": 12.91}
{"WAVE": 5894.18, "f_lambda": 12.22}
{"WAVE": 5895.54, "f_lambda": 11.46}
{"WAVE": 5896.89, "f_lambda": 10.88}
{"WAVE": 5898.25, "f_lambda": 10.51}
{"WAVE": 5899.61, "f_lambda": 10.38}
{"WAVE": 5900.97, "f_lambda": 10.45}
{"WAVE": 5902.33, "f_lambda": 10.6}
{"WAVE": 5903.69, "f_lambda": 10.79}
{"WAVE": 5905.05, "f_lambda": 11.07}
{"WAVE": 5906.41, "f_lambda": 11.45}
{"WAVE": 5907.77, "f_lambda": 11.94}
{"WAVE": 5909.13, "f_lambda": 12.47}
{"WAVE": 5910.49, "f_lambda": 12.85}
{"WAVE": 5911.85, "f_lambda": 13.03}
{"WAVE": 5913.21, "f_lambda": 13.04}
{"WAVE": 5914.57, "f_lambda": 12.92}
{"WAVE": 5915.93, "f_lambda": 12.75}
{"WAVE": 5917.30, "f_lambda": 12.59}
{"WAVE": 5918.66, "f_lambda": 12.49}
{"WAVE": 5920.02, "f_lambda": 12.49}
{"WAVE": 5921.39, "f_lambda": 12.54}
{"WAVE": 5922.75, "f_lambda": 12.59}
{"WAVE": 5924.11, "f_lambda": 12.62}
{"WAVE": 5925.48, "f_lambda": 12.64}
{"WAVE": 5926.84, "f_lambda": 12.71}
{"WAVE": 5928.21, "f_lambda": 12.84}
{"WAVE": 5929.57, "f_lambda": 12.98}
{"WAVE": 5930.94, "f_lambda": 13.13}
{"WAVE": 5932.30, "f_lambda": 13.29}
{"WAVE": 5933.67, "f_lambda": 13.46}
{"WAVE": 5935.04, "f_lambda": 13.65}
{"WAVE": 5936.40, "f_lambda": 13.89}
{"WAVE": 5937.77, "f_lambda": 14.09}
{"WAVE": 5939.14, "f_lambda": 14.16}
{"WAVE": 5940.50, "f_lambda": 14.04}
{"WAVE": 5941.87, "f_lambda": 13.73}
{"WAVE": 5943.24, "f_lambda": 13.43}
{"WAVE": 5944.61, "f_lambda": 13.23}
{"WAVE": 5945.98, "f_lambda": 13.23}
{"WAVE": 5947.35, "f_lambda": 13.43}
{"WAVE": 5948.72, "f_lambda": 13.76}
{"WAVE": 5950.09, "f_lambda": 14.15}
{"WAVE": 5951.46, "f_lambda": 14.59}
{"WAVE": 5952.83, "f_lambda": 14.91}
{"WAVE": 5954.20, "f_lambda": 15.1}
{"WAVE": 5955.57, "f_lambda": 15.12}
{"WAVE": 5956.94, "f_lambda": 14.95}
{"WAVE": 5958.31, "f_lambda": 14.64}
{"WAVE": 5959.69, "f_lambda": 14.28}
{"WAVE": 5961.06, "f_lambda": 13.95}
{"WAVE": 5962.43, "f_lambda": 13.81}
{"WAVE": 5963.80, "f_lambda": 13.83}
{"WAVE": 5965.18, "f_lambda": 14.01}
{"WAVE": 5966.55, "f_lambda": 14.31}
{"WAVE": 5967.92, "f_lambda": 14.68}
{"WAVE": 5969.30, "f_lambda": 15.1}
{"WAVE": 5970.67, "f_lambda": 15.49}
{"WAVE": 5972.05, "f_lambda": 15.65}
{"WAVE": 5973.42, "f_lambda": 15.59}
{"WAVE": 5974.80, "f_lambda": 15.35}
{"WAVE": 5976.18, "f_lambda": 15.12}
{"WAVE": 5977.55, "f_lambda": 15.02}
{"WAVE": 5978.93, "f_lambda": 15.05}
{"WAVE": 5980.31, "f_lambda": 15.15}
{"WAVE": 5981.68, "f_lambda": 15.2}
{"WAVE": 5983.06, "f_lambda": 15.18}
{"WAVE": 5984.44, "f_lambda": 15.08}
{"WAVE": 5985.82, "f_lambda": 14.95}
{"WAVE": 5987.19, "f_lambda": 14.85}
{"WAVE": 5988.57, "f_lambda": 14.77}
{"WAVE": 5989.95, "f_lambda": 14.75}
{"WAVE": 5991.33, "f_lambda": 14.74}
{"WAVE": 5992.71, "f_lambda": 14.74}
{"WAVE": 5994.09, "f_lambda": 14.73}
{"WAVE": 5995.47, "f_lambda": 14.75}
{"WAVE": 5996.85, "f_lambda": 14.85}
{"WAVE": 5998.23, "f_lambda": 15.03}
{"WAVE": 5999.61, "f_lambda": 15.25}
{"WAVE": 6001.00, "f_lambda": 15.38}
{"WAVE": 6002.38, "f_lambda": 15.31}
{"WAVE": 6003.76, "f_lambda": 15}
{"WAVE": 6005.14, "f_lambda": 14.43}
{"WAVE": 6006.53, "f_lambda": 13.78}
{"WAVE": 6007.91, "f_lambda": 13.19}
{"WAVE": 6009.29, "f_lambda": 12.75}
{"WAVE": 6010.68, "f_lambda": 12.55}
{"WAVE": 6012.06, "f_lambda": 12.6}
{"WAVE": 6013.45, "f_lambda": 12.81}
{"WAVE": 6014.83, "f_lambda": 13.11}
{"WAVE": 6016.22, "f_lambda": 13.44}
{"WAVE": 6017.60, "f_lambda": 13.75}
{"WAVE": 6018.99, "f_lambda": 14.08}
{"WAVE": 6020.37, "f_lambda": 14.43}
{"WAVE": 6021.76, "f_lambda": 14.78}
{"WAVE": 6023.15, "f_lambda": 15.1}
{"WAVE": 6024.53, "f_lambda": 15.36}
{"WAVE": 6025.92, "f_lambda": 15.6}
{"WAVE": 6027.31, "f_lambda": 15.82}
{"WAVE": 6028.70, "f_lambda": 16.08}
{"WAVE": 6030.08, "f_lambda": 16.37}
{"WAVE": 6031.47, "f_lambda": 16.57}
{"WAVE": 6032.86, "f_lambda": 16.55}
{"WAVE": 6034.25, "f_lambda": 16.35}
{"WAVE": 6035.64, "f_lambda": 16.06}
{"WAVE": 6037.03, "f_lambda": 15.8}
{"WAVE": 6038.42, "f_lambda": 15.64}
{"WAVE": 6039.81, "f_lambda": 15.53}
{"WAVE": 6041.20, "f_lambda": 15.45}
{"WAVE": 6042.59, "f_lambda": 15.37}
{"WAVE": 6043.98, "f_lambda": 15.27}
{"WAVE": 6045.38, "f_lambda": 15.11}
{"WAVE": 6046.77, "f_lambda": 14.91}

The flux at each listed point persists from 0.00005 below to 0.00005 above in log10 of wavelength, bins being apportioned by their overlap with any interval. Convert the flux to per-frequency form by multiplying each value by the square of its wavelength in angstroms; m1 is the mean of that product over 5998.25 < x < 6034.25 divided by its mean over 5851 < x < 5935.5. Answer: 1.18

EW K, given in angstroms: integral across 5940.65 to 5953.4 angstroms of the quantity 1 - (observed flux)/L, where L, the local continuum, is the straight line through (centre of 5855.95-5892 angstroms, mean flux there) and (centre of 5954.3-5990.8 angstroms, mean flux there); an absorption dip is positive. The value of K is 0.6 angstroms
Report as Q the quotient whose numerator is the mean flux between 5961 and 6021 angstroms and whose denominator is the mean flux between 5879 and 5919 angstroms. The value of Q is 1.16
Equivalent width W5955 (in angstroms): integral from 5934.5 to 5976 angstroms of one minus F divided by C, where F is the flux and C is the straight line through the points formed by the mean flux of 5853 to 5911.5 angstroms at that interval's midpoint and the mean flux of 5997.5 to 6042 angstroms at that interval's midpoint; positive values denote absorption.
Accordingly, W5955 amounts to -1.30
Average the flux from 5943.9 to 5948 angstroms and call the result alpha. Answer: 13.3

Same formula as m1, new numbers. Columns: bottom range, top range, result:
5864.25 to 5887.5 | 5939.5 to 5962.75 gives 1.08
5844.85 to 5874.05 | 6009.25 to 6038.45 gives 1.15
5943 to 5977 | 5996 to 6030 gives 1.01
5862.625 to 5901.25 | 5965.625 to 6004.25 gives 1.20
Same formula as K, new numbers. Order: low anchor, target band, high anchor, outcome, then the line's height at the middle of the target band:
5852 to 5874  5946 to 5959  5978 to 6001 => 0.1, 14.5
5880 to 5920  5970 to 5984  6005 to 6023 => -2.2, 13.2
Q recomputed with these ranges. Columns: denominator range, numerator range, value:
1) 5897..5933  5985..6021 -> 1.17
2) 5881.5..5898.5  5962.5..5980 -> 1.15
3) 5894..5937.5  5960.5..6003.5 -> 1.21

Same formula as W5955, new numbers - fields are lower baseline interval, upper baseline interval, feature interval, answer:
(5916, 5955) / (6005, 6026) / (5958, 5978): -1.7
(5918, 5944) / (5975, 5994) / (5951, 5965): -0.4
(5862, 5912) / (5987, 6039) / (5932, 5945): -0.1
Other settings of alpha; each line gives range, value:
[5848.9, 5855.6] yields 13.7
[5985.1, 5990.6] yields 14.8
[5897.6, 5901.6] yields 10.4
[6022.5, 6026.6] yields 15.4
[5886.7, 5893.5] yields 13.6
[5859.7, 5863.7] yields 13.9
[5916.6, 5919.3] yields 12.5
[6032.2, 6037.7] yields 16.2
